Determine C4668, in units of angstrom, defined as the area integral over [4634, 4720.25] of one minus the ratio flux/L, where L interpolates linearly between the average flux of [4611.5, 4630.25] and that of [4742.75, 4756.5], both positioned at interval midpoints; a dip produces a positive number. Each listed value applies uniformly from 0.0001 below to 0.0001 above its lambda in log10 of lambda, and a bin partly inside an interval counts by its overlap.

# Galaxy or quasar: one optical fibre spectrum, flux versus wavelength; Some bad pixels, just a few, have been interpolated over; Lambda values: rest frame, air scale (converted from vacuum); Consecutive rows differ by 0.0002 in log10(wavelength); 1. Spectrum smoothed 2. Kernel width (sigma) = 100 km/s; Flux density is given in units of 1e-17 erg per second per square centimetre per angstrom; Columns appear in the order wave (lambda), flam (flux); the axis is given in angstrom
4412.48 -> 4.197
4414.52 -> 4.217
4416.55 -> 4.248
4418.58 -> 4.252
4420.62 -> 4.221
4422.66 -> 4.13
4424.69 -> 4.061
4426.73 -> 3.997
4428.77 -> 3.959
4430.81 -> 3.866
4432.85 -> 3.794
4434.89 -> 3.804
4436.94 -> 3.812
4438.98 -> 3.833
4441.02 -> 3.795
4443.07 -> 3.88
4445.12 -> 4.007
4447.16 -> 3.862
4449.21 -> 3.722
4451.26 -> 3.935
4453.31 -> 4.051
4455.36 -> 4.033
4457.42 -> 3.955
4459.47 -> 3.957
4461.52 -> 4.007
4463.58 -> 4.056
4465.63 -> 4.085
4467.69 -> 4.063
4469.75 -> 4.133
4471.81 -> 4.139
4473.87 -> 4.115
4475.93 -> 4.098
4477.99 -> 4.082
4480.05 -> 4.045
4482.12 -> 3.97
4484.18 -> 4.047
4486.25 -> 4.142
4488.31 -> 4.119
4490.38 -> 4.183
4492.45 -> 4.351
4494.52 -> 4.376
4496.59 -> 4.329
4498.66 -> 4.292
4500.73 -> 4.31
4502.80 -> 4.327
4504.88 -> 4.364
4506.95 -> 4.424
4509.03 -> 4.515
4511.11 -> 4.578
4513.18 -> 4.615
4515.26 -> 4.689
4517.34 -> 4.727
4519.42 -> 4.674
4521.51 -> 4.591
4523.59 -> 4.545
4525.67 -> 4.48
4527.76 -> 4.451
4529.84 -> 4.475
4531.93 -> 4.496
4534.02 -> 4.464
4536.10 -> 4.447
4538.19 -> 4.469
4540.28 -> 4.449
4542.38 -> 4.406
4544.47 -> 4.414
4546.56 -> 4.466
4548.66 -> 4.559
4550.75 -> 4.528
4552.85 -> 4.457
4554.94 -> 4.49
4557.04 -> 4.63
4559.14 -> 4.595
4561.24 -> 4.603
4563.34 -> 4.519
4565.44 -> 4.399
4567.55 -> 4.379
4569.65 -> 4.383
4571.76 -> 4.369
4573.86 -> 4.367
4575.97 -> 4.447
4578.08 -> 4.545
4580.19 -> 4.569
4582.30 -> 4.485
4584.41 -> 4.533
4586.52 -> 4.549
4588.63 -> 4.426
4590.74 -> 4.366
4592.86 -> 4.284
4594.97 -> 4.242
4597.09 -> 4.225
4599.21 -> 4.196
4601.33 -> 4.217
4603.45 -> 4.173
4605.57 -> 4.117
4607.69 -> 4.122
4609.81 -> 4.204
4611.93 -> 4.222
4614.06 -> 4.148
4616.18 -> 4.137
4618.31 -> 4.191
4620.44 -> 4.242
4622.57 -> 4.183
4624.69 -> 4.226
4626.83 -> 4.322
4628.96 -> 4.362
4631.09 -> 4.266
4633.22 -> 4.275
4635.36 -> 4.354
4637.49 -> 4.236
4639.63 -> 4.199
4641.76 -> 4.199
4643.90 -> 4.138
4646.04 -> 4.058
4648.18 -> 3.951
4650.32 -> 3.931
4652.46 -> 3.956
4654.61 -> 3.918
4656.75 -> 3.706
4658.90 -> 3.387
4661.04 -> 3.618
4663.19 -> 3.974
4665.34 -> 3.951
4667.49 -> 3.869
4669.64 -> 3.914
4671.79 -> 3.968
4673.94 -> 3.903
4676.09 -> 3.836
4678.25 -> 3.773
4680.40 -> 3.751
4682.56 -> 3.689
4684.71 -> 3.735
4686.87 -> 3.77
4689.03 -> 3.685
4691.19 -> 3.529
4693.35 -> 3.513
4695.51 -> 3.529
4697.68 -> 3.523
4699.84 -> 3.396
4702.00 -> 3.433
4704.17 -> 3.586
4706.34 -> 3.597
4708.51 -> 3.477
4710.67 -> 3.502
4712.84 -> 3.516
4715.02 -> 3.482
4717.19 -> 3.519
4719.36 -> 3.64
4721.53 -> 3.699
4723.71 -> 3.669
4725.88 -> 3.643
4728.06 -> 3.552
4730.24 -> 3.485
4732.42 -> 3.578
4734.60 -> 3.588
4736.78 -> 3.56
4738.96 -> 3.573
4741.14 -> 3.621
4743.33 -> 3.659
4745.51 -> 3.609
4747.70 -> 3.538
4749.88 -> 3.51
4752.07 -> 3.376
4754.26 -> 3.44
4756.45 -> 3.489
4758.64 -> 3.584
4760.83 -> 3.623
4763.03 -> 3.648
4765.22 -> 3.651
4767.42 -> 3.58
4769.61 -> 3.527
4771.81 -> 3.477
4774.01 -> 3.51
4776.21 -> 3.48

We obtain 3.3 angstrom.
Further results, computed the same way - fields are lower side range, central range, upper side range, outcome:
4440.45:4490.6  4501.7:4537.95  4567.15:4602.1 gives -2.9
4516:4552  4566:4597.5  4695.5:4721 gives -1.3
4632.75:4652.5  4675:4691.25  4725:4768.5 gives 0.7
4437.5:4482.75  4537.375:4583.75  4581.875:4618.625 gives -3.2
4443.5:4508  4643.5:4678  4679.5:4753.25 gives -1.6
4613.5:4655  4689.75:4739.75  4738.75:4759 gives 2.3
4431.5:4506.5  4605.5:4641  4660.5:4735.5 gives -4.1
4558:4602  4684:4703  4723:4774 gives 1.4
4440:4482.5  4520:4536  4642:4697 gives -2.3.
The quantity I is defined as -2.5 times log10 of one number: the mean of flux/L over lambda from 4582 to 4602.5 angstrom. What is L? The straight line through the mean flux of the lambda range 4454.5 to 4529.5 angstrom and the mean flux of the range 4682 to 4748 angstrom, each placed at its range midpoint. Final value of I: -0.10 mag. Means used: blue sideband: 4.28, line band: 4.35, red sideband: 3.58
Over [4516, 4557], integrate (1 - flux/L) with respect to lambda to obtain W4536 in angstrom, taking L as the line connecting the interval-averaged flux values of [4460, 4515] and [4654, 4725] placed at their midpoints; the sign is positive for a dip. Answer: -4.2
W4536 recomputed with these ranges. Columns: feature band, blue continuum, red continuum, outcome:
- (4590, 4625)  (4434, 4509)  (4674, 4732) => -3.7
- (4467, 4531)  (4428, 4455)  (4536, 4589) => -2.6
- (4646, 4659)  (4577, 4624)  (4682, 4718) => 0.2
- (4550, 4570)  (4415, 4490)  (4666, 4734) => -3.4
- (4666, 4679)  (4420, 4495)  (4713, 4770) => -0.7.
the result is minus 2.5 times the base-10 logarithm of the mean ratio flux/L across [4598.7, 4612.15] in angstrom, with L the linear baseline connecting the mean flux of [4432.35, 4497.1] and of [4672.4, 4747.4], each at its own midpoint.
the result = -0.11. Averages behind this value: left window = 4.02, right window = 3.61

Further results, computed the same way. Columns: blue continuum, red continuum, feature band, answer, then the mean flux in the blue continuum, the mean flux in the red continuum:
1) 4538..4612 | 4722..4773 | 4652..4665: 0.07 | 4.4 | 3.57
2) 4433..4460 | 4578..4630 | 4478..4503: -0.05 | 3.89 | 4.29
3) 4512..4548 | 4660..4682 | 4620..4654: -0.04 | 4.52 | 3.85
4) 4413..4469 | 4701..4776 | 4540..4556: -0.17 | 3.99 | 3.56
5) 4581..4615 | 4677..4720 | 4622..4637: -0.06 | 4.28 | 3.58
